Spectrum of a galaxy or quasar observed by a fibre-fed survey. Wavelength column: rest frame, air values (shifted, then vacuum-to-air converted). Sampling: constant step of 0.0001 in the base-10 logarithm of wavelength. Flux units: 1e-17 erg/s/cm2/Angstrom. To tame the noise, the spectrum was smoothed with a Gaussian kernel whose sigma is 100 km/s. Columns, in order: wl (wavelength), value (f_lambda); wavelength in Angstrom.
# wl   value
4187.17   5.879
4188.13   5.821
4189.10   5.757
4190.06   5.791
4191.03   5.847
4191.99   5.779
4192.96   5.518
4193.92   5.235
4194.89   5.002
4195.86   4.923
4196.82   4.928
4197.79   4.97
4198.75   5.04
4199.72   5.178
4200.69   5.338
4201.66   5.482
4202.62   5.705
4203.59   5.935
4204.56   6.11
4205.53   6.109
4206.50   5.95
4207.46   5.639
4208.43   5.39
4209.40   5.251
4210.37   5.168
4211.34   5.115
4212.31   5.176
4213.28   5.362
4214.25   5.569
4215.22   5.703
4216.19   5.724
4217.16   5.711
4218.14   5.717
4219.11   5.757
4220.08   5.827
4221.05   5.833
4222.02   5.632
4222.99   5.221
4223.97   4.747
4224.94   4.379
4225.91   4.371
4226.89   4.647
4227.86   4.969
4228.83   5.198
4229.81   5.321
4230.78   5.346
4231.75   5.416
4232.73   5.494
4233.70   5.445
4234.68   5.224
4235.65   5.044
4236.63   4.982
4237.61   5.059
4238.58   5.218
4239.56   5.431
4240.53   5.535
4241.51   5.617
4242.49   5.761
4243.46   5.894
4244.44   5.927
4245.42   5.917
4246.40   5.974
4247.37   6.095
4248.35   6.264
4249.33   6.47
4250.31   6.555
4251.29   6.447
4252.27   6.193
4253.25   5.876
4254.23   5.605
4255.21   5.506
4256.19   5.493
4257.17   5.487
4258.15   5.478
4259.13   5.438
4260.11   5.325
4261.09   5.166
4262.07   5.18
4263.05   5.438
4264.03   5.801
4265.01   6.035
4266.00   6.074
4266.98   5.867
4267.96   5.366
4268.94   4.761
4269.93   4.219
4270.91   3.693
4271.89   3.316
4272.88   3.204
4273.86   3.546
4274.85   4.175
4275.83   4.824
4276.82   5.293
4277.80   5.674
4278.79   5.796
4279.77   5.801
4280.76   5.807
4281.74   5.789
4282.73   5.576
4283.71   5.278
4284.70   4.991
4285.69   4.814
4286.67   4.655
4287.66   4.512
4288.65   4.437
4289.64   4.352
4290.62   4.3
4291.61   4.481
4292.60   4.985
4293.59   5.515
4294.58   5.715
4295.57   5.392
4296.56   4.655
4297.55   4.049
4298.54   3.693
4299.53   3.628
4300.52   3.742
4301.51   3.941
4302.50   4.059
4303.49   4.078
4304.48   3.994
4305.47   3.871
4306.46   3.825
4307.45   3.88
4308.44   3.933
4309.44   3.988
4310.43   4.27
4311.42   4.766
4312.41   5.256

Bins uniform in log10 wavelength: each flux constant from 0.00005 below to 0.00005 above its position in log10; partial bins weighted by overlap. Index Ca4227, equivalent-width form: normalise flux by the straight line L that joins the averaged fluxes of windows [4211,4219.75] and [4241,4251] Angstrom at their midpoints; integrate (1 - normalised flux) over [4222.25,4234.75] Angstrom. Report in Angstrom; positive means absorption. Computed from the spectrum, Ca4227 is 1.5 Angstrom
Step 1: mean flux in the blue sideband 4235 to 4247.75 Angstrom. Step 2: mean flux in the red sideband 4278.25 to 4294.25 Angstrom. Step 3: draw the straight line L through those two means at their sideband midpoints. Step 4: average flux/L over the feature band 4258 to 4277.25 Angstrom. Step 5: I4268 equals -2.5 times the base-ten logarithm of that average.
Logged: 0.08 mag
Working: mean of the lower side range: 5.57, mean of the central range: 4.9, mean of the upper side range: 5.08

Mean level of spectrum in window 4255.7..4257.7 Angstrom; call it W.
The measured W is 5.49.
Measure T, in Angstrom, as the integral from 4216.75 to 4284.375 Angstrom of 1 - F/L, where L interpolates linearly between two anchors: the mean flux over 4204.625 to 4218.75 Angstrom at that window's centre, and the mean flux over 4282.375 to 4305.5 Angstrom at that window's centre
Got -4.0 Angstrom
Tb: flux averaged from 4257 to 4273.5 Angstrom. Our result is 5.03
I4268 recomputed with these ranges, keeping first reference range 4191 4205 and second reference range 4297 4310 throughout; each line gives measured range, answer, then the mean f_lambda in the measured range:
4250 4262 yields -0.24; 5.68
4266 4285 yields -0.15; 4.92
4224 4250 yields -0.13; 5.42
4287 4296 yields -0.19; 4.84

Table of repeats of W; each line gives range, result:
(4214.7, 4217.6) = 5.72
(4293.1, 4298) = 5.07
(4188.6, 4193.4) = 5.73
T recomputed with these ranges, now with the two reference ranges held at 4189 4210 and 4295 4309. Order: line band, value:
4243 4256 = -3.39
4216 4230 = -0.26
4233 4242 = -0.60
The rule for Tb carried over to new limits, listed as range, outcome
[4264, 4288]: 4.98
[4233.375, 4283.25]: 5.4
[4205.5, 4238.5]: 5.33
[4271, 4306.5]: 4.6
